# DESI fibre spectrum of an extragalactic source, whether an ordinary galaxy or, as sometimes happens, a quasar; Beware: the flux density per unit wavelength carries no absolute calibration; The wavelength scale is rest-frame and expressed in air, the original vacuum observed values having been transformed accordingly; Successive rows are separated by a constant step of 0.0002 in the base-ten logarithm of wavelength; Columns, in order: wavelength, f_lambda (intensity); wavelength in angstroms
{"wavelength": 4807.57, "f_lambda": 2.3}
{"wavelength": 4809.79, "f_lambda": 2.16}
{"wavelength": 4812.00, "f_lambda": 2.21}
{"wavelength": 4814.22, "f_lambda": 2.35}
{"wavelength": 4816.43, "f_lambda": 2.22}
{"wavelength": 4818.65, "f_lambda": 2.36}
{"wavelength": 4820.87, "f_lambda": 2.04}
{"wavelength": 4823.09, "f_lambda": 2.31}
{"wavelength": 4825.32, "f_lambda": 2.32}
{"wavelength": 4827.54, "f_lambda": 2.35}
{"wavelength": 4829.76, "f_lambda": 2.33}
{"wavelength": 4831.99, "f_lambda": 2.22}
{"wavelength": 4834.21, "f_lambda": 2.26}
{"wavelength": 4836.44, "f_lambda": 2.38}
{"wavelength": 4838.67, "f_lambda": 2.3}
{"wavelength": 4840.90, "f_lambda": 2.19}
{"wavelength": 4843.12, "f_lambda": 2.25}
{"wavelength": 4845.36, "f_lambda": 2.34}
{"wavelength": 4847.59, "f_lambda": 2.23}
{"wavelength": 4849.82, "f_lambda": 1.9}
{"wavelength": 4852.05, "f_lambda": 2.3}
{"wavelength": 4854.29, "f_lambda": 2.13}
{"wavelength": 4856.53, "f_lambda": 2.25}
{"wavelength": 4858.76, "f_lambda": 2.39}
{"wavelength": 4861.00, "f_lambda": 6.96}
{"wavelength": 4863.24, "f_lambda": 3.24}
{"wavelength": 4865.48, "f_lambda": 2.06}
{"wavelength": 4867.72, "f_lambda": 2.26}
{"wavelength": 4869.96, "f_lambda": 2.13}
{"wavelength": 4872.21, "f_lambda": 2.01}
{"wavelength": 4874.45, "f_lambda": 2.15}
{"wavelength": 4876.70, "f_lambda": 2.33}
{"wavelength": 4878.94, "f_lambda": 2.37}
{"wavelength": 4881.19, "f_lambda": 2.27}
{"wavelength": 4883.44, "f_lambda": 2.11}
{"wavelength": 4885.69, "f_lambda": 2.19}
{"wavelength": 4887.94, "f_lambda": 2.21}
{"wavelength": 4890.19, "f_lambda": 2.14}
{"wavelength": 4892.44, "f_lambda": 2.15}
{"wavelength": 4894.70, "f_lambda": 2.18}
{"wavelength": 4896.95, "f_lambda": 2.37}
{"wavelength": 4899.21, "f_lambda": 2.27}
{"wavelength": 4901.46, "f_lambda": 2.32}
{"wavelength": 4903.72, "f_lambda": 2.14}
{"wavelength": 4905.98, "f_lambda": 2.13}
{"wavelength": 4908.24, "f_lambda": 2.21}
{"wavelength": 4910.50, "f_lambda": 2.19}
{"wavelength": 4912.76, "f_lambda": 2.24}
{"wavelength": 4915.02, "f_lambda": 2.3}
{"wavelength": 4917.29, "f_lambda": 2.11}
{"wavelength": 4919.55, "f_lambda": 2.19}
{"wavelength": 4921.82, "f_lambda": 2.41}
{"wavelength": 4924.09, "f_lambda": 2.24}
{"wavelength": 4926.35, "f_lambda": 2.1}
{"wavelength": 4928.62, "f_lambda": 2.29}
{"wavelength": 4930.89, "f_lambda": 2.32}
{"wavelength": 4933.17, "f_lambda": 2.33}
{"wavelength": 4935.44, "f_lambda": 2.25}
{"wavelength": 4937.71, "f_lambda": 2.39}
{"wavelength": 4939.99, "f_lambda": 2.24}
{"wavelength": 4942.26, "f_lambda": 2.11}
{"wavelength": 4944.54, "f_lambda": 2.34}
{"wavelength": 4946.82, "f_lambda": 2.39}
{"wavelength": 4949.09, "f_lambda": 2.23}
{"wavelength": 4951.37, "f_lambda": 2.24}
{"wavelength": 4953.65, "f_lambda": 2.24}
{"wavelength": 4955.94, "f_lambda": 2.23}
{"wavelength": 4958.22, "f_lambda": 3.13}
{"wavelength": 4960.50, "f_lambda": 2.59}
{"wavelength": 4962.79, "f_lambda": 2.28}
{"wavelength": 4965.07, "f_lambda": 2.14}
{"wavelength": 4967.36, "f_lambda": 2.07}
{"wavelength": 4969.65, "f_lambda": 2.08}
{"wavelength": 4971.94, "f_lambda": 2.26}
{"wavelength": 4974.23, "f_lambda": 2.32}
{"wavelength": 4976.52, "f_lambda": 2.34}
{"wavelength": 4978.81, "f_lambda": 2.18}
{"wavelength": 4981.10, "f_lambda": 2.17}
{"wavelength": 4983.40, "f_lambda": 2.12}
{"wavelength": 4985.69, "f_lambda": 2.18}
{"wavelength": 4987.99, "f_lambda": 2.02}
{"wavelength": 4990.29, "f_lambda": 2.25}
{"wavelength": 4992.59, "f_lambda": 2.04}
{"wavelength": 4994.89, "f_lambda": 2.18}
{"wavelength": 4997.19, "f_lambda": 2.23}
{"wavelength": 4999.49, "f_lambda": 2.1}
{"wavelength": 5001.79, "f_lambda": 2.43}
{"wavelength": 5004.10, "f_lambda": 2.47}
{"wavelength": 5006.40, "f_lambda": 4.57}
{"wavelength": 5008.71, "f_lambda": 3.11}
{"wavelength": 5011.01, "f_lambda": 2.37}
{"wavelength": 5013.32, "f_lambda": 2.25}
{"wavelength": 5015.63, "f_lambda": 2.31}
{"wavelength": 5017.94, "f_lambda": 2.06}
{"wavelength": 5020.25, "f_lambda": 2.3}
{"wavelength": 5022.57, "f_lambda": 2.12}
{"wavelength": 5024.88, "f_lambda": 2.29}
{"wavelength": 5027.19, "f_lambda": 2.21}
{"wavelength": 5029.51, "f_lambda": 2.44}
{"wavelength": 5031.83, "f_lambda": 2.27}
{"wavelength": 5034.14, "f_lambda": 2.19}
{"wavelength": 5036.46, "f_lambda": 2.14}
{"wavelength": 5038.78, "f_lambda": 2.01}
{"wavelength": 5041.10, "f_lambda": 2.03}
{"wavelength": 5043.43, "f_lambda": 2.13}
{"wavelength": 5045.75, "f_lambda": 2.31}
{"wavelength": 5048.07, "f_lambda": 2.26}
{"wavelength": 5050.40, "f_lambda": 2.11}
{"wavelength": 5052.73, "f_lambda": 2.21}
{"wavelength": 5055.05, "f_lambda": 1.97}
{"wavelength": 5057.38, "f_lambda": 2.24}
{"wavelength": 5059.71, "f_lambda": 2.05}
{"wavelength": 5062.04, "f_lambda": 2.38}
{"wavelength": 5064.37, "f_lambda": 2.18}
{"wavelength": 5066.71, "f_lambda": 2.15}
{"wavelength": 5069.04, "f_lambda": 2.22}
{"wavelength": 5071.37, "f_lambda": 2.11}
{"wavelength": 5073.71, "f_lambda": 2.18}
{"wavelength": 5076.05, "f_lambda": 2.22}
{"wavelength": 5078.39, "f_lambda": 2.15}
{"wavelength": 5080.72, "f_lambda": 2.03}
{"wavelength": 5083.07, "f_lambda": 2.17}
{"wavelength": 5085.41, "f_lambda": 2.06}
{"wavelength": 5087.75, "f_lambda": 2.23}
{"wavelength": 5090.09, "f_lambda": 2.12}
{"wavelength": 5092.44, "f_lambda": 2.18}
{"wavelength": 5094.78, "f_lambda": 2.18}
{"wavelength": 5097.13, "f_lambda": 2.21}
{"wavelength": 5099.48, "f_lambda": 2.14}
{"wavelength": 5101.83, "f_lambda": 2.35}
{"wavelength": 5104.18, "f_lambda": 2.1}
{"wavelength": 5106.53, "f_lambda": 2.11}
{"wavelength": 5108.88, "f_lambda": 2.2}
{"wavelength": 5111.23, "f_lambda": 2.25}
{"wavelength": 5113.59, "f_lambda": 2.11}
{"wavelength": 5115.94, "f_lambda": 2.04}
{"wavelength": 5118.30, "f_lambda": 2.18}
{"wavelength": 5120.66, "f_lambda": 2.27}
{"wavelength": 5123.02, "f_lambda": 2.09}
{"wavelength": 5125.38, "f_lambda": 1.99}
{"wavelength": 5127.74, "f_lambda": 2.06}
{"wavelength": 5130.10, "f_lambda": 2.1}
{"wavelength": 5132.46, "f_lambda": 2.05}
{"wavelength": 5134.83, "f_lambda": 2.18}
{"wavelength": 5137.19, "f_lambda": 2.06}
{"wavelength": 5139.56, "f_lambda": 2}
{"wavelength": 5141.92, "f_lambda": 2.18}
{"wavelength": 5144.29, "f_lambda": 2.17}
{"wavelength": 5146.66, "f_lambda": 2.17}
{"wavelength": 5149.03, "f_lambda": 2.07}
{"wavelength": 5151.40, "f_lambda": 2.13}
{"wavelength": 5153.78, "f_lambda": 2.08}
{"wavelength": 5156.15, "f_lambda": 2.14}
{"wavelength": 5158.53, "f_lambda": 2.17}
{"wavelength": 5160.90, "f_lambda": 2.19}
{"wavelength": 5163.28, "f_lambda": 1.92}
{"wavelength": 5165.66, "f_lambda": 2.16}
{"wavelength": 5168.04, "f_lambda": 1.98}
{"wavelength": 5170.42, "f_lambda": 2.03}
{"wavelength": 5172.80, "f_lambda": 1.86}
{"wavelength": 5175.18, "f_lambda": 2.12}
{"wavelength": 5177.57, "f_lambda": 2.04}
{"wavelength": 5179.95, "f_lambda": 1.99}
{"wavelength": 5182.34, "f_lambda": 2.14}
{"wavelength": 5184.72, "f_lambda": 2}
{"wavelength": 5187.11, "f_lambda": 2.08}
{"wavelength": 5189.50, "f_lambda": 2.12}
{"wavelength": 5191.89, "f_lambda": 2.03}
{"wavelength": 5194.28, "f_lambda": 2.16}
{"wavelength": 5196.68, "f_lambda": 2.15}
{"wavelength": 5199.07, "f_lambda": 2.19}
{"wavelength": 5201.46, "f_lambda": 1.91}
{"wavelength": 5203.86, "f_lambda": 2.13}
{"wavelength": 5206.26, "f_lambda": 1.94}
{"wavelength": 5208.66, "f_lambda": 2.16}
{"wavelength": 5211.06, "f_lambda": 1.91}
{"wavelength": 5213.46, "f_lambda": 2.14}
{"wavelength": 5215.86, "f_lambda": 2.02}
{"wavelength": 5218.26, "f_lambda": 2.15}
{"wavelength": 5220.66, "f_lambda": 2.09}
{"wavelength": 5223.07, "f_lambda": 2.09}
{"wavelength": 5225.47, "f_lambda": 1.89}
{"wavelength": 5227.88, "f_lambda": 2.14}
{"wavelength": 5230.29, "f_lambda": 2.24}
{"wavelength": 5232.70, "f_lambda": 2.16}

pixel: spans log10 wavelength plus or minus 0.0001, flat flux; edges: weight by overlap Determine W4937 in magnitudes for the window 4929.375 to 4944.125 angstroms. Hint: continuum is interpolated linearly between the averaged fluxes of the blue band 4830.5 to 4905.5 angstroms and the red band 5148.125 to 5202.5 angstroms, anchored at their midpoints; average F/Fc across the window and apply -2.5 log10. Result 0.02 mag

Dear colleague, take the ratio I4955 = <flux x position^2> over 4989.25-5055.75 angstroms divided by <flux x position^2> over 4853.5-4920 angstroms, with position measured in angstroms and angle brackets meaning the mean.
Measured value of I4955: 1.02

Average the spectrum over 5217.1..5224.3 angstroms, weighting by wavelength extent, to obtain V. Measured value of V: 2.11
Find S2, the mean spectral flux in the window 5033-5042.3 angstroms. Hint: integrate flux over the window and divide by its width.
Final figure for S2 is 2.09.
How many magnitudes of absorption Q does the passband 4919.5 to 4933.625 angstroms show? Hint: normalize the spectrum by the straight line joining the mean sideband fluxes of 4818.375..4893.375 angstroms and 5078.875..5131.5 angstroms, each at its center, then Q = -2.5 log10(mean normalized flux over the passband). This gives 0.026 mag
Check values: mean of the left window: 2.4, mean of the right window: 2.14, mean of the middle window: 2.27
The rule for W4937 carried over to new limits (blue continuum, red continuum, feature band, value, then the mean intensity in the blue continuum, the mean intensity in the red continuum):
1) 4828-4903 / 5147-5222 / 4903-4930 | 0.06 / 2.4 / 2.07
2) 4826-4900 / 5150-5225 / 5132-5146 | 0.00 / 2.4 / 2.07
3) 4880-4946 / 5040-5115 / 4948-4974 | -0.05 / 2.23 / 2.17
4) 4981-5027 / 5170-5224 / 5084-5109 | 0.03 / 2.38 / 2.06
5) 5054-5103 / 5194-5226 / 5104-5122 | -0.01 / 2.17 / 2.07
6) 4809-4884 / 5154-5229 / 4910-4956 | 0.03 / 2.41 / 2.07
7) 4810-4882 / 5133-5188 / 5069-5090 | 0.01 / 2.42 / 2.08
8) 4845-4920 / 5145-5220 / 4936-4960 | -0.02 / 2.38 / 2.07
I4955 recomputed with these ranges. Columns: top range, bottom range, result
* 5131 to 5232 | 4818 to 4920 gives 1.00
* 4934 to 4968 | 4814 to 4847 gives 1.07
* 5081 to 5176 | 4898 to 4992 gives 1.01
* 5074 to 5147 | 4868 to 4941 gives 1.04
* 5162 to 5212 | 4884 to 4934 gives 1.03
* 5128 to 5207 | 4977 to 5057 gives 0.96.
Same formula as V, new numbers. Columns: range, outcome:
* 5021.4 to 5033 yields 2.27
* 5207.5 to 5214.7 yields 2.07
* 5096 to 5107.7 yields 2.18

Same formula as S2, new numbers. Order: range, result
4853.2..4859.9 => 2.27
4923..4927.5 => 2.17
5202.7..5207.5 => 2.03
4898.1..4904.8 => 2.25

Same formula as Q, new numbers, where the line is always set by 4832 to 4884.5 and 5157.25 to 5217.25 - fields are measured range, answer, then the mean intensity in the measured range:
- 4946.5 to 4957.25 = 0.04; 2.27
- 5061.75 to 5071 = 0.00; 2.21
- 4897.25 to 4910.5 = 0.09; 2.22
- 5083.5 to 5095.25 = 0.01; 2.15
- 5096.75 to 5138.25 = 0.01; 2.14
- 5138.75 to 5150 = 0.00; 2.12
